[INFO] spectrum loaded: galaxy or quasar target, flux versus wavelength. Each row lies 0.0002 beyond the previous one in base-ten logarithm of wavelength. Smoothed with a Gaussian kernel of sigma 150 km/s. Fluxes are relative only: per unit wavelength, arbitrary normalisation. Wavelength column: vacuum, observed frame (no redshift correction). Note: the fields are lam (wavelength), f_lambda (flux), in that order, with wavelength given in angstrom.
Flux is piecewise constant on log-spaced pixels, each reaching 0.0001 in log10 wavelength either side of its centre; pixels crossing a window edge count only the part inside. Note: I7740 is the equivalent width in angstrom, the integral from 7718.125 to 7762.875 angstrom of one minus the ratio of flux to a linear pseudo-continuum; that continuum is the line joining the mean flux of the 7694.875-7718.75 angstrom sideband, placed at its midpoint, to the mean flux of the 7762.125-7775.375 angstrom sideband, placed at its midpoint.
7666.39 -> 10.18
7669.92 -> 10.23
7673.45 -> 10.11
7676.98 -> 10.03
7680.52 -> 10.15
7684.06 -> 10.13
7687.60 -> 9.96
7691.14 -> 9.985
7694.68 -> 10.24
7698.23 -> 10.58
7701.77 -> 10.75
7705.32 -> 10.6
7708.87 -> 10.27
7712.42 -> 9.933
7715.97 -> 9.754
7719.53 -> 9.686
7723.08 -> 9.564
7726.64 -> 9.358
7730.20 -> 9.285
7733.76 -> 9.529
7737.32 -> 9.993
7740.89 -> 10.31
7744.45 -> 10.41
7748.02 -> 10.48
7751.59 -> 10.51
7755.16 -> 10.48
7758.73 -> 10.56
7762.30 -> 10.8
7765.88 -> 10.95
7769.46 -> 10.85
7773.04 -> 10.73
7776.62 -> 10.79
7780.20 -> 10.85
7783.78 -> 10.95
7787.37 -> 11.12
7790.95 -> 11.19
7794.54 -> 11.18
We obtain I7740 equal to 2.2 angstrom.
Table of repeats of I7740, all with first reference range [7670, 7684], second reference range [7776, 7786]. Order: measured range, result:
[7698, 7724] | 0.6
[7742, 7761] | 0.3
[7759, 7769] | -0.1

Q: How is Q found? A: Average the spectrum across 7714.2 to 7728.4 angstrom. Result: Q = 9.59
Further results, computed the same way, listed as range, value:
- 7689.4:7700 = 10.3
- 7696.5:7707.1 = 10.6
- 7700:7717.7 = 10.3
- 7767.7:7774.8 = 10.8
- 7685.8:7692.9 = 9.97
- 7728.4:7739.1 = 9.6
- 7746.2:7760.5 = 10.5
